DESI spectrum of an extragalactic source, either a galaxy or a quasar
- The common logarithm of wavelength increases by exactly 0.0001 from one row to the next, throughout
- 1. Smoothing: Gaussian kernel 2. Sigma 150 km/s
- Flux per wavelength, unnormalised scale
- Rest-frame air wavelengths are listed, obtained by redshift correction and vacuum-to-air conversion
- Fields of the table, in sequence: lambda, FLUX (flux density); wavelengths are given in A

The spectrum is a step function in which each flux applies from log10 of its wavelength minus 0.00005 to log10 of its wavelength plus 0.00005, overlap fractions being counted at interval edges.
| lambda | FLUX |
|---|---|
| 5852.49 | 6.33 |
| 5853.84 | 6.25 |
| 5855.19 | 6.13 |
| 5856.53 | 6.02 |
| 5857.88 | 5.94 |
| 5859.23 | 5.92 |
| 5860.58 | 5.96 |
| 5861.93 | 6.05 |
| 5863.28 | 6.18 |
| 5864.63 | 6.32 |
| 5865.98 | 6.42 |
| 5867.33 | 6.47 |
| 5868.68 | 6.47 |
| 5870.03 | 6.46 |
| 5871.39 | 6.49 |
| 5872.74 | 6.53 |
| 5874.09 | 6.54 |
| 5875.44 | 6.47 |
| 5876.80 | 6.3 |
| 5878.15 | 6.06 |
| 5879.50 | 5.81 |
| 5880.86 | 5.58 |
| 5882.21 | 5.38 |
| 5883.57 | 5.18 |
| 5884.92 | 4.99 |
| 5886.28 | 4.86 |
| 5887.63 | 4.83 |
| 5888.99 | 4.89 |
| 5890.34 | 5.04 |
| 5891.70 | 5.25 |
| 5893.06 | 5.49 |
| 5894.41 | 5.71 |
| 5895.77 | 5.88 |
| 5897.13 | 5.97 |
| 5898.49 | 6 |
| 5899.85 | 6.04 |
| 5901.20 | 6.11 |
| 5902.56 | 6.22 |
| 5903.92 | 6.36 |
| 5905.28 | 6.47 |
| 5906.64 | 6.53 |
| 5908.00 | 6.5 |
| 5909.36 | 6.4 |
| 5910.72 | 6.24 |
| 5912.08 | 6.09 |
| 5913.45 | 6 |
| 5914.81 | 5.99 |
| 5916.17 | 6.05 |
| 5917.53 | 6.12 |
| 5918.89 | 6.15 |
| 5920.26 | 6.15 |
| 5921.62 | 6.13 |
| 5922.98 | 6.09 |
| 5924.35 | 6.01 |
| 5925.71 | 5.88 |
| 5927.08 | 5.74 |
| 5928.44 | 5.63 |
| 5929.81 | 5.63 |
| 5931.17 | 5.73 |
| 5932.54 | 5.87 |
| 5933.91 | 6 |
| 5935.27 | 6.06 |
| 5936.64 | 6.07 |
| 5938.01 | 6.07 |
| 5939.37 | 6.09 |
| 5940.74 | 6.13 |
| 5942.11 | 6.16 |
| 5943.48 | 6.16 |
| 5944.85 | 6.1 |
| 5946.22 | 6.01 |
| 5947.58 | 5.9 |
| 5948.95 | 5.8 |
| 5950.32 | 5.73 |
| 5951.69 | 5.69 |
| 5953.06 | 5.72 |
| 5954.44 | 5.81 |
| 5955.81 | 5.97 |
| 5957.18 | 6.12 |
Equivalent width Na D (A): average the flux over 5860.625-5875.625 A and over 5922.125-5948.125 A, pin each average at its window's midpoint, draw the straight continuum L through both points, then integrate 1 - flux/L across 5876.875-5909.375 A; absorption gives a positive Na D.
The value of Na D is 2.6 A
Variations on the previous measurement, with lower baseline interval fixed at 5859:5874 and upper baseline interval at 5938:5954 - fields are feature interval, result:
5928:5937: 0.2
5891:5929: 0.5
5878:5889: 1.7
